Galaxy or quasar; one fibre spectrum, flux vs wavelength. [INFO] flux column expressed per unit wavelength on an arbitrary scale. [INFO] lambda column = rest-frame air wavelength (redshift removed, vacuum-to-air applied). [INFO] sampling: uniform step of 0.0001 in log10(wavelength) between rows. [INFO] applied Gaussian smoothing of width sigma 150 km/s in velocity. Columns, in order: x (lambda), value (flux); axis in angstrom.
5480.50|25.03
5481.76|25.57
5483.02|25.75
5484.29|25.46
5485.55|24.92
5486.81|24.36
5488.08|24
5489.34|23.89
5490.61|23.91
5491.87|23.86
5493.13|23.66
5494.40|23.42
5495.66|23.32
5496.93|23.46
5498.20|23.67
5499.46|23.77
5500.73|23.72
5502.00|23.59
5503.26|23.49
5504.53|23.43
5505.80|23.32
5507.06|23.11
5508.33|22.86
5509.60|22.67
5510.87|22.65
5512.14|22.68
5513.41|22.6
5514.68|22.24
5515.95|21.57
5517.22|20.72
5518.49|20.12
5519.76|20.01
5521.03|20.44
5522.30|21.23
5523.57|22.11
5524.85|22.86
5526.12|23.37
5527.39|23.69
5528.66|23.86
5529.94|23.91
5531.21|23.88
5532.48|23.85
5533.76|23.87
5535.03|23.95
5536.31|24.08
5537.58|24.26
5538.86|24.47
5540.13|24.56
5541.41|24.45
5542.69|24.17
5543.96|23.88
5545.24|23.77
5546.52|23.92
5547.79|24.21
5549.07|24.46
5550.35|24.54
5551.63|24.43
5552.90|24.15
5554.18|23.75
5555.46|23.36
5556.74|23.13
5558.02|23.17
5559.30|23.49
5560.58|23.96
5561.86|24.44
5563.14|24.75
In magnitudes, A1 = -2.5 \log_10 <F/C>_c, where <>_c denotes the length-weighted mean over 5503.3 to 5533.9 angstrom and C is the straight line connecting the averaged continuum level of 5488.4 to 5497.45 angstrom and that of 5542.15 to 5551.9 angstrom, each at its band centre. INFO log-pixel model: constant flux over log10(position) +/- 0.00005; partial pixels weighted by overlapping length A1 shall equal 0.06 mag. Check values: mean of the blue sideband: 23.7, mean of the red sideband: 24.2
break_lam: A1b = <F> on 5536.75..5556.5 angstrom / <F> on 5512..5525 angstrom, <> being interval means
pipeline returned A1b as 1.13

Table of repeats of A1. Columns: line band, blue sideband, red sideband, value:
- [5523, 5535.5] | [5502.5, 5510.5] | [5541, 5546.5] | 0.01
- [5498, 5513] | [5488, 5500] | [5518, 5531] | 0.00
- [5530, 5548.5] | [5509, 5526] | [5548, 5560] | -0.05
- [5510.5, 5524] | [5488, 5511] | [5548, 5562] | 0.10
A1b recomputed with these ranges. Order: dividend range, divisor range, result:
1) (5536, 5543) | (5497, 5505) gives 1.03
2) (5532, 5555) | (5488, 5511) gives 1.03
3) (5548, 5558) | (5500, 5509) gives 1.02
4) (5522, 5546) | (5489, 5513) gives 1.01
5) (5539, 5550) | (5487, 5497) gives 1.02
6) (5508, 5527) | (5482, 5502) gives 0.91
